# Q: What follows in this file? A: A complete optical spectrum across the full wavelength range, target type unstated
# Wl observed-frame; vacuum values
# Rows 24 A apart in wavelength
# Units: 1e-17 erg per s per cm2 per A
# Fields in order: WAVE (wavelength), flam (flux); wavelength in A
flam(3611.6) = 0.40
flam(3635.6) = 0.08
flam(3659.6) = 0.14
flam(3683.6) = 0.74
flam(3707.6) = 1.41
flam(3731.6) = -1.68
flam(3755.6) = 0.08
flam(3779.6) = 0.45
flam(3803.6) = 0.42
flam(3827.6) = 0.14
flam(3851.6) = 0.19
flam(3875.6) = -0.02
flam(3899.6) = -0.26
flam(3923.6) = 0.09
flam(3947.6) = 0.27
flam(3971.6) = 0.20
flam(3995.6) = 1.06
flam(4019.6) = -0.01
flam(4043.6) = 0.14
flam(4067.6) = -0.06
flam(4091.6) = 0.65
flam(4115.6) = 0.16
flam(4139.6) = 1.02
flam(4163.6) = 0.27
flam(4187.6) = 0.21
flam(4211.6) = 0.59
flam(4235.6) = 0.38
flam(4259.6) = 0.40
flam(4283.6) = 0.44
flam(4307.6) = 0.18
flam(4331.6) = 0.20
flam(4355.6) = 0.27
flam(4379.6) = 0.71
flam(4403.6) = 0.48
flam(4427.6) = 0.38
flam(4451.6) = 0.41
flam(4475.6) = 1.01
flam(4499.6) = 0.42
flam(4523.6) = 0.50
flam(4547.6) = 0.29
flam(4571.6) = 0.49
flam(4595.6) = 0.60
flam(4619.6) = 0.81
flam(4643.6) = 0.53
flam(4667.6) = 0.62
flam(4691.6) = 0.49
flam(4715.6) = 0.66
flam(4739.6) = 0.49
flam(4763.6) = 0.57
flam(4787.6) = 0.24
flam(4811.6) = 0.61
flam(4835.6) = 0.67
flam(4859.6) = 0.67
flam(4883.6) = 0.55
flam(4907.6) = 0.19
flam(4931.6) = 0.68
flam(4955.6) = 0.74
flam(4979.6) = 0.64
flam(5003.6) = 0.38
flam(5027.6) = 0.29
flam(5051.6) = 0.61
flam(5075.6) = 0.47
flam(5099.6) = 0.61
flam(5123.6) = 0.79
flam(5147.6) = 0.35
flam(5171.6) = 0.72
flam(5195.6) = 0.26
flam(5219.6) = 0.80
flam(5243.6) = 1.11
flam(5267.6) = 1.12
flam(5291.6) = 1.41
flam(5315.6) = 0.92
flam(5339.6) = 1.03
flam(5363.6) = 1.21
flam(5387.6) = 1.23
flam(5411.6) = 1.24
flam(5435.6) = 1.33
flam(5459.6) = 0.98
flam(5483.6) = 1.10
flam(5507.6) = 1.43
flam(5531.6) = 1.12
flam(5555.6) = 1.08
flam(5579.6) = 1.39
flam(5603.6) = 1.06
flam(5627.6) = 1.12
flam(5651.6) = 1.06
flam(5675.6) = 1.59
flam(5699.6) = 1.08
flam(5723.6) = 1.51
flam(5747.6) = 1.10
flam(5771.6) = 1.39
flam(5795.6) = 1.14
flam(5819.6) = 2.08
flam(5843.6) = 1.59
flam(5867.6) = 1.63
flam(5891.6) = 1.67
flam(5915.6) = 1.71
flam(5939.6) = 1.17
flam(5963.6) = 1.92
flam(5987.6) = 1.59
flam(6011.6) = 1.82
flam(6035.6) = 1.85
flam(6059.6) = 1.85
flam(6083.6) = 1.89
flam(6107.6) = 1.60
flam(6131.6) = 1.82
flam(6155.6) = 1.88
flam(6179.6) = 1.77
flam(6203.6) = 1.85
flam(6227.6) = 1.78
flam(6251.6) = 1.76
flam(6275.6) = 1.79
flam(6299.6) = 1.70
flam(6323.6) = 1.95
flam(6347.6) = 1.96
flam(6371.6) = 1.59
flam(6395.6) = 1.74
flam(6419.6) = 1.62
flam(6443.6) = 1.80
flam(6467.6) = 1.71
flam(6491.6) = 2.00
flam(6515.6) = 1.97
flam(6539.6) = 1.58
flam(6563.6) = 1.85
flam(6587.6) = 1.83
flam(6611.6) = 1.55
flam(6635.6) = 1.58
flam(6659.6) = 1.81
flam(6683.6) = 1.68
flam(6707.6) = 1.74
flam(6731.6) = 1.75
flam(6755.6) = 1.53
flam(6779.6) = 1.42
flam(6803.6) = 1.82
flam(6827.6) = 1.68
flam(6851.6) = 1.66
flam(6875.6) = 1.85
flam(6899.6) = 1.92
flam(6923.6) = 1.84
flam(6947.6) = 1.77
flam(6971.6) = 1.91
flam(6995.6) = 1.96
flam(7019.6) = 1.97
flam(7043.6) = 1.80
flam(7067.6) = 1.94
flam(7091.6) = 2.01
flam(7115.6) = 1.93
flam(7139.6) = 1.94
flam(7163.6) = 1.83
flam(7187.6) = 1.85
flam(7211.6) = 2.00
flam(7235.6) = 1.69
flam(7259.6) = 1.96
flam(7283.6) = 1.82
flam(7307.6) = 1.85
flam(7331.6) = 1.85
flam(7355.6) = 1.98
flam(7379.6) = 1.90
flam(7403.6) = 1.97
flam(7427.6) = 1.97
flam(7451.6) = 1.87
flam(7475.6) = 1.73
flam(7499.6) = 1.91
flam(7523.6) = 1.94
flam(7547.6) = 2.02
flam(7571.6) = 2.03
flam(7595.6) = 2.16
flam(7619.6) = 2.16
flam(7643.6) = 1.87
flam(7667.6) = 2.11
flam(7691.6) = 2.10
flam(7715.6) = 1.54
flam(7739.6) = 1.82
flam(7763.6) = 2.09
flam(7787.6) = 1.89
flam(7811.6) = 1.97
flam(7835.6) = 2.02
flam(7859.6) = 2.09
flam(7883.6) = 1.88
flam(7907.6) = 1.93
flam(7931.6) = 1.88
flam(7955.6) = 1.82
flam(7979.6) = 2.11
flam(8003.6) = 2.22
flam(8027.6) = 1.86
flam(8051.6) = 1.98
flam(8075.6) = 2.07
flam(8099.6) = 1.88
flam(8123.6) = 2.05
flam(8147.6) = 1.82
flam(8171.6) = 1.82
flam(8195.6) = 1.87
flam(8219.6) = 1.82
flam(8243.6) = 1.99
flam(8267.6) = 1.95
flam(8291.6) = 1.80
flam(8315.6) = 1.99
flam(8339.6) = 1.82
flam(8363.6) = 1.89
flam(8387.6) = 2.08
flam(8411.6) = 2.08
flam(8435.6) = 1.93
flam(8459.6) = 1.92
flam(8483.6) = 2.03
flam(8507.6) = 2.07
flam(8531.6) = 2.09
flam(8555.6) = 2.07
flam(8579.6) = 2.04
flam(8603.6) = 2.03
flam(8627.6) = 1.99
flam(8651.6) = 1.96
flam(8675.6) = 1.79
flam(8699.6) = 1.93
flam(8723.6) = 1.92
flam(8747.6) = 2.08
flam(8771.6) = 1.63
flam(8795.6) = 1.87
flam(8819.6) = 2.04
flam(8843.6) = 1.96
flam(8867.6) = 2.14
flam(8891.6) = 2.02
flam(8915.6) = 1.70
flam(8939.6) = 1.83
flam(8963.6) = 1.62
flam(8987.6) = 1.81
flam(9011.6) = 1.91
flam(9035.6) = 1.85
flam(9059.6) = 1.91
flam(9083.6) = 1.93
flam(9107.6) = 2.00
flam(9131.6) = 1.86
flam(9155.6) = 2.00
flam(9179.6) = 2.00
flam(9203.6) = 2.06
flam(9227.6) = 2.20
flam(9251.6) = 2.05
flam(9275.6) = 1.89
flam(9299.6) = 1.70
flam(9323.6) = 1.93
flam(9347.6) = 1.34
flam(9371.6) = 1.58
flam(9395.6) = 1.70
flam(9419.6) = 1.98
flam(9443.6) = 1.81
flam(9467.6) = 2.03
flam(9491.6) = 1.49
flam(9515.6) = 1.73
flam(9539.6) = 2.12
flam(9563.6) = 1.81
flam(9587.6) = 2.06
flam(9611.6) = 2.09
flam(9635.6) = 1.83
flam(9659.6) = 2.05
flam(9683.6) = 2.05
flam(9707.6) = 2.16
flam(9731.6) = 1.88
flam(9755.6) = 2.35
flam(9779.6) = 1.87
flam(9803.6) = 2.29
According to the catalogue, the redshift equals 0.310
